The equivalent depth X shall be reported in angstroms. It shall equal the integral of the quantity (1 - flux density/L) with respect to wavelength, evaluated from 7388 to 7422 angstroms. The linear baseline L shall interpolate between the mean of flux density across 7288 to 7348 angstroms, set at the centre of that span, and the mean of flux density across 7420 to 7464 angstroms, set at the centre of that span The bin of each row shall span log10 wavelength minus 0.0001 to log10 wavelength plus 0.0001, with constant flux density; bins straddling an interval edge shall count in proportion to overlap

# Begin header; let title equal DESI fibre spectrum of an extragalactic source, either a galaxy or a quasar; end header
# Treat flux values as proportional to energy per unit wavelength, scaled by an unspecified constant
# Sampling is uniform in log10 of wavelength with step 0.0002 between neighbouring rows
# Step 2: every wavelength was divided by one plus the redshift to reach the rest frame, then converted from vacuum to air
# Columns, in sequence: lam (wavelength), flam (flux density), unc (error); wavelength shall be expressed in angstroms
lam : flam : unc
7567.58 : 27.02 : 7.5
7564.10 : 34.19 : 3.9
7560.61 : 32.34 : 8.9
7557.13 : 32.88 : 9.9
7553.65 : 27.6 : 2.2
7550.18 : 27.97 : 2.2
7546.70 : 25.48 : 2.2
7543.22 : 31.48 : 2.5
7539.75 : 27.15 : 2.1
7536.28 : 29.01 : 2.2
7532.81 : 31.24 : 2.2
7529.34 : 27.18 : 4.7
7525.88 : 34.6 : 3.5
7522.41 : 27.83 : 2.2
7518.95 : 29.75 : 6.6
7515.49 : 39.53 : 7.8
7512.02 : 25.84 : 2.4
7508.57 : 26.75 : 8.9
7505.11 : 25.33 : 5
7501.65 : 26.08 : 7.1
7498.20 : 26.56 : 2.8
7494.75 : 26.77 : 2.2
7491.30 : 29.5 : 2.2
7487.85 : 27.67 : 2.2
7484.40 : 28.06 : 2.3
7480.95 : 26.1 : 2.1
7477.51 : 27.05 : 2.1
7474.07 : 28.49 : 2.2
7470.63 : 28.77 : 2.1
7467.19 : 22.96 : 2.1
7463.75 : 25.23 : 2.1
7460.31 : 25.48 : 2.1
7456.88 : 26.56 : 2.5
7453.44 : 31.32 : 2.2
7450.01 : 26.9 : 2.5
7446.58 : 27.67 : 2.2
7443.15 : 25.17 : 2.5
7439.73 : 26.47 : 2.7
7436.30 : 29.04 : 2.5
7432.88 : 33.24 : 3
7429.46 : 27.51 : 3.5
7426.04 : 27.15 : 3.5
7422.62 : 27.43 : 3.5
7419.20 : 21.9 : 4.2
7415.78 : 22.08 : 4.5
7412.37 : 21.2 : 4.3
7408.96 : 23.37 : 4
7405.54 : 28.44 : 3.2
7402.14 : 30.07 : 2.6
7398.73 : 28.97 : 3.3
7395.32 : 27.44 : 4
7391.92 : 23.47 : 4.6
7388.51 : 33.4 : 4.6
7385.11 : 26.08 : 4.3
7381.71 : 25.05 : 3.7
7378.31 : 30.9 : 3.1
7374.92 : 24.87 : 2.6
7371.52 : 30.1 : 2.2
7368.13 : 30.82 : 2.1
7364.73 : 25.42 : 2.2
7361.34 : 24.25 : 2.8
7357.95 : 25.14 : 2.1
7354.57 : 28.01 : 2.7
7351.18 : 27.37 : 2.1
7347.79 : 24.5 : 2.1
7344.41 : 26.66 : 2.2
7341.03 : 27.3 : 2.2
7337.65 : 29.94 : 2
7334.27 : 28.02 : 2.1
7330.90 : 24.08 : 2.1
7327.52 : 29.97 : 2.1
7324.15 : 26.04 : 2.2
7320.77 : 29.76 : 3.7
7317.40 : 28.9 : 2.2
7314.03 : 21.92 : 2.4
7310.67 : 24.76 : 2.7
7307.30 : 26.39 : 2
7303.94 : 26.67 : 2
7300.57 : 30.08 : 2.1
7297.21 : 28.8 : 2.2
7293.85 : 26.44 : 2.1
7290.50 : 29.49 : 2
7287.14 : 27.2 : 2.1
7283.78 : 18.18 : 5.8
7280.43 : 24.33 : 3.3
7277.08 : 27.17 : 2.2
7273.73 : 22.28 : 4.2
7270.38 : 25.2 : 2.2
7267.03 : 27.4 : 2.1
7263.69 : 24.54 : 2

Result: 2.07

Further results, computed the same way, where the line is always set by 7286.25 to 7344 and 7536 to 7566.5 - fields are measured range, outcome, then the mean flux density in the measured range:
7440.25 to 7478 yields 2.6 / 26.9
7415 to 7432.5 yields 1.5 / 26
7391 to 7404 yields 0.2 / 27.8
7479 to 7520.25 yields 1.6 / 28.1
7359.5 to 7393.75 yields 0.7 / 27.4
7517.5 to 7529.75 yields -0.3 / 30.1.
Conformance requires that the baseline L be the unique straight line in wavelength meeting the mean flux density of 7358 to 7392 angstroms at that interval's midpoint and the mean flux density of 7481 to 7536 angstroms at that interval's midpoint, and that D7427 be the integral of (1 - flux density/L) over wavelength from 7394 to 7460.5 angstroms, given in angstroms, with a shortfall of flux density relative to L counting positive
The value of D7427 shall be 2.6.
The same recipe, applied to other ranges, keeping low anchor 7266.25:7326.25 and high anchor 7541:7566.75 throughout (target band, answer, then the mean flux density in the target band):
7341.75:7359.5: 0.40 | 26.4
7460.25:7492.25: 2.19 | 26.9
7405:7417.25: 2.00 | 23.4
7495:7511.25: 1.73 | 26.2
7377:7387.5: -0.05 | 27.6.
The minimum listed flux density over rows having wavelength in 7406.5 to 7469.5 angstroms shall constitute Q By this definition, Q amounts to 21.2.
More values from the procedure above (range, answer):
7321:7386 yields 24.08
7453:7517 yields 22.96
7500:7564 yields 25.33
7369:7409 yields 23.37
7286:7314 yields 24.76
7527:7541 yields 27.15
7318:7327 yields 26.04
